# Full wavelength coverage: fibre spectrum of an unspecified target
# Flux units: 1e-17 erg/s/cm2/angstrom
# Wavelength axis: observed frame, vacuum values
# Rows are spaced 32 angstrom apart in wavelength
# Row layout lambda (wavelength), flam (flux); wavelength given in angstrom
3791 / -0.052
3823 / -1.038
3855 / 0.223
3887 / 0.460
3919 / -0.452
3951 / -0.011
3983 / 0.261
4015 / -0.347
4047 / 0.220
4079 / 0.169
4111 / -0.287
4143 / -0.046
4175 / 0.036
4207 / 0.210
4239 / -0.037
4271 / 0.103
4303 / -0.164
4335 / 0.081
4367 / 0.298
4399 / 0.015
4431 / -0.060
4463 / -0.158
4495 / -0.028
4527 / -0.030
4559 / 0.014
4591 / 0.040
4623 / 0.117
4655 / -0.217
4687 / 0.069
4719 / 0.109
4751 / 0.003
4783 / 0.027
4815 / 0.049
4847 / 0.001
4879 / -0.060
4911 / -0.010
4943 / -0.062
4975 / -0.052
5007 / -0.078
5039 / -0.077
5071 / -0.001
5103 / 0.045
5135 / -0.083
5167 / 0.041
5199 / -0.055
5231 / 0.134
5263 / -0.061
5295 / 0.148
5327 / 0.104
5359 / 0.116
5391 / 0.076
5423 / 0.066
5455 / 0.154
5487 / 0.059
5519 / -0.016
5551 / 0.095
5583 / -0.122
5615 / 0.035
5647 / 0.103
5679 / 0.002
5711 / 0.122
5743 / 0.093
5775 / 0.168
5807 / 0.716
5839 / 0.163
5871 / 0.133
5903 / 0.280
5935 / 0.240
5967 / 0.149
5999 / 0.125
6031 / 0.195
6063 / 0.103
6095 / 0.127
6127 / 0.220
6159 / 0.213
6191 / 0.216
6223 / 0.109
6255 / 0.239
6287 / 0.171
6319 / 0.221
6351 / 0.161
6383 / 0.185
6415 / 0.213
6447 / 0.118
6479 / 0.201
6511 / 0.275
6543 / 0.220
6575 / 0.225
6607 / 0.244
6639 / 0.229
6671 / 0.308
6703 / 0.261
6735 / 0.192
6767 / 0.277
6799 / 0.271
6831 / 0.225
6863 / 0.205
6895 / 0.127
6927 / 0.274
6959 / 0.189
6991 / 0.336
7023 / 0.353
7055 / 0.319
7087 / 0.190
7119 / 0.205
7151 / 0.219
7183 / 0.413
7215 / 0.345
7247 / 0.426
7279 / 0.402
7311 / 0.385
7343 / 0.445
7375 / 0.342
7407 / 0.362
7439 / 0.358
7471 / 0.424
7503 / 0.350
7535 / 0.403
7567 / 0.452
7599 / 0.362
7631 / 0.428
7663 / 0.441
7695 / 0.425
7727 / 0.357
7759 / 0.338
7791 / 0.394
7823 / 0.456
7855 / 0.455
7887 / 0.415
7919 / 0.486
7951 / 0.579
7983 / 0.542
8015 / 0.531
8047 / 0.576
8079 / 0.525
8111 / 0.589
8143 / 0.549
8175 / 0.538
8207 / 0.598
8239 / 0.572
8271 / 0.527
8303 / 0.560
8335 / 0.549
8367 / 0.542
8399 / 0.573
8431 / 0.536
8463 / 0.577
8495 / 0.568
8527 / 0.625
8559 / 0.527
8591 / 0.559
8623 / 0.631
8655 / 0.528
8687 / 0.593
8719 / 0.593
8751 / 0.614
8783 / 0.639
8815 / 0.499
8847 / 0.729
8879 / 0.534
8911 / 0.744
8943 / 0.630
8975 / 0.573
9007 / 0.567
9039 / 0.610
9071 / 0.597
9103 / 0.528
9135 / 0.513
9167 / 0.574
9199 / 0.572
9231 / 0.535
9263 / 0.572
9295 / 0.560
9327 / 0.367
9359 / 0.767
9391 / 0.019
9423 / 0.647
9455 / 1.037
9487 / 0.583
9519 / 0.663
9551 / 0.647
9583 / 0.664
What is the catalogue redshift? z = 0.80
